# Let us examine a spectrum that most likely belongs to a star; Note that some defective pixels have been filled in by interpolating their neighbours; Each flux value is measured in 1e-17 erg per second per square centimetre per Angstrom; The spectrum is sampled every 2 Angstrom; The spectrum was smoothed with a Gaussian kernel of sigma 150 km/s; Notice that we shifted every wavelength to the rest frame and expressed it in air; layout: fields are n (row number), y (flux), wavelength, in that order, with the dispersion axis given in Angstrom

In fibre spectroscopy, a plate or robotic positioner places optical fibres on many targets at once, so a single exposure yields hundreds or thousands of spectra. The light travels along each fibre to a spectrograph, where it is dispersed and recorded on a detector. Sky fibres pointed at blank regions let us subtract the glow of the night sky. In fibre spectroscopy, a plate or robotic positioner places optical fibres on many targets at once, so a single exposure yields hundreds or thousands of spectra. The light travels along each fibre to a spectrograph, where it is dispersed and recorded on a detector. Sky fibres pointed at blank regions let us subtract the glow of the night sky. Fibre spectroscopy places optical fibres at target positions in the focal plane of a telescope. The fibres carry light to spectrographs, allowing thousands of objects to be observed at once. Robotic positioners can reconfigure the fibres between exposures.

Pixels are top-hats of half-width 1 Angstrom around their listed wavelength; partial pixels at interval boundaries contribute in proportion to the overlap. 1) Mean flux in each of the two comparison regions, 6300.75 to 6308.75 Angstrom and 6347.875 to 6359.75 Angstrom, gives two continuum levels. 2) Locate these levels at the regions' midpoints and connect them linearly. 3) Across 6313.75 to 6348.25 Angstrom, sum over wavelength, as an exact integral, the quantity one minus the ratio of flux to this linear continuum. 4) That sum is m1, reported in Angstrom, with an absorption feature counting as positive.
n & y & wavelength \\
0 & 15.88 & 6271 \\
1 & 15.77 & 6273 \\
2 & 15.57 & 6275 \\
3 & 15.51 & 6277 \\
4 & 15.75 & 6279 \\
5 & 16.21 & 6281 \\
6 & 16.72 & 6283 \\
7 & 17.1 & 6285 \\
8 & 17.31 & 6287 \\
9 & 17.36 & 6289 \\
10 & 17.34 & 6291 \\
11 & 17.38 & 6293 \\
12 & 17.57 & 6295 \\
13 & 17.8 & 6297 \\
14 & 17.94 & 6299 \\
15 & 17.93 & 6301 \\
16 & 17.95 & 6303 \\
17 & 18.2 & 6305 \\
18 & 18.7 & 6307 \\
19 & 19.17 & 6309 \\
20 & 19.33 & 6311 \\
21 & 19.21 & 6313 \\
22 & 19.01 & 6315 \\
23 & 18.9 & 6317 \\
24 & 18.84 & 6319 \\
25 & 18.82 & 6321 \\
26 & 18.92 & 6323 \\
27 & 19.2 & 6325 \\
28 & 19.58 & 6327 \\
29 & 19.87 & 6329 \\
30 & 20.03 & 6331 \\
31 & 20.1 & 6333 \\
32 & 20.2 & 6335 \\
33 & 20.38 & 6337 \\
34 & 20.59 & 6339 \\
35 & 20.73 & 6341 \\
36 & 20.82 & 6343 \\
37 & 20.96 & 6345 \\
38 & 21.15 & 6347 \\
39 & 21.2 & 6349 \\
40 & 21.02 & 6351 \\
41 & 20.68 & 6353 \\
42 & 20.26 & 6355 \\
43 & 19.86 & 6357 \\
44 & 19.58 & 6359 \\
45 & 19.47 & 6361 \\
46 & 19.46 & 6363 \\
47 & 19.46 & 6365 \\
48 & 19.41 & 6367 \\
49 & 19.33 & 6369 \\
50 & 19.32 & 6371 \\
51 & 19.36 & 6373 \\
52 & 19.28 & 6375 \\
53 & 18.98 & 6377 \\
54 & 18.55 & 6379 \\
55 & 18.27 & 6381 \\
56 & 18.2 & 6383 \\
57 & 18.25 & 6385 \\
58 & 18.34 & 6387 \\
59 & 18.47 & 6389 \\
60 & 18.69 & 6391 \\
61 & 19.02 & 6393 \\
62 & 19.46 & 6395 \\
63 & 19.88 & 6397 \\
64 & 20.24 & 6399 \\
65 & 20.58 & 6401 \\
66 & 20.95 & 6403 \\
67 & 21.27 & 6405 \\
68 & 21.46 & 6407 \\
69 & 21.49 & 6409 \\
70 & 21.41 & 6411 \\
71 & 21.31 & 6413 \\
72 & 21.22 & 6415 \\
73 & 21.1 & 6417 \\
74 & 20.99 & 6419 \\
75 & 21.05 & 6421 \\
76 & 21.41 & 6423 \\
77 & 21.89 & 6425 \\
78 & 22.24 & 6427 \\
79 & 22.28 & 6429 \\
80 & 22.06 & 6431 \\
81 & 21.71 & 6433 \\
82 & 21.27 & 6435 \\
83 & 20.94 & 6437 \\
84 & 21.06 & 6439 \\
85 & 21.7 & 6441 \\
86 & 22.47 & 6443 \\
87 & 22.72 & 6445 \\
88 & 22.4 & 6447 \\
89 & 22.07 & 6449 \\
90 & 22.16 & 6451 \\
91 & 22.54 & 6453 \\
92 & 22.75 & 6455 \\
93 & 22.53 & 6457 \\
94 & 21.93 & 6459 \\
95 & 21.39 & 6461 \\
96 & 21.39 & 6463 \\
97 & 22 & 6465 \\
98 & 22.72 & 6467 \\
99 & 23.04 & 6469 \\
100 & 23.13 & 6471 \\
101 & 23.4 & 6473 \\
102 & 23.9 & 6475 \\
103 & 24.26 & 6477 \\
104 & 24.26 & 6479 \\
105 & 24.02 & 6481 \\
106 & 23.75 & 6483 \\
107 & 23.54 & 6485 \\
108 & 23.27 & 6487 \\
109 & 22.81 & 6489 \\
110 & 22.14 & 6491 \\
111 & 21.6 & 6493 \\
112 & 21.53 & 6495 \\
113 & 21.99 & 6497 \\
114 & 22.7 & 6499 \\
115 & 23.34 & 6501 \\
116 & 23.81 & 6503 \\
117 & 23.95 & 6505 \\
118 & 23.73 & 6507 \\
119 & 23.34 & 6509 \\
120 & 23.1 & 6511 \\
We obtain -0.75 Angstrom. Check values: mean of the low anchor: 18.3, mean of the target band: 19.9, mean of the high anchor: 20.5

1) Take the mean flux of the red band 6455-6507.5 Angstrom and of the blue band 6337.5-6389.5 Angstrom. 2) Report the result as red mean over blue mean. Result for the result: 1.16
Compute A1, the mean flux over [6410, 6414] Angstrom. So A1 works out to 21.4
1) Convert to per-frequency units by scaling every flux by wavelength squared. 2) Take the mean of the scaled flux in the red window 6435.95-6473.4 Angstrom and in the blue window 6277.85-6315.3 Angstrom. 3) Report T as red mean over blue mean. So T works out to 1.31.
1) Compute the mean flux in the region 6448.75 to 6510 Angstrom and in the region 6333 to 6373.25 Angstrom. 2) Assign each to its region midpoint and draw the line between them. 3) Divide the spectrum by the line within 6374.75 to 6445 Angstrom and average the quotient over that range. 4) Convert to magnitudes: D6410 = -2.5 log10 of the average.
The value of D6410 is 0.045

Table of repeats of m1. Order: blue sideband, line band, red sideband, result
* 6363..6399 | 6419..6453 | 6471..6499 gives -1.1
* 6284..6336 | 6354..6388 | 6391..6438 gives 1.5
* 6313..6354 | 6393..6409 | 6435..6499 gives 0.6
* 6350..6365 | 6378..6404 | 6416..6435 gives 2.1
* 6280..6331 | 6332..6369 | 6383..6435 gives -1.9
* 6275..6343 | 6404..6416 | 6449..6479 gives -0.1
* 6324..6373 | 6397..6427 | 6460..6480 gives 0.6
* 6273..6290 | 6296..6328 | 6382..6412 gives -2.6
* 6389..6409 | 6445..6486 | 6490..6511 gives -1.8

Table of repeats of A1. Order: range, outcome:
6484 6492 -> 22.9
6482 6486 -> 23.6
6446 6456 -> 22.4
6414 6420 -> 21.1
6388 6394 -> 18.7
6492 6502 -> 22.2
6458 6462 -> 21.7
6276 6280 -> 15.6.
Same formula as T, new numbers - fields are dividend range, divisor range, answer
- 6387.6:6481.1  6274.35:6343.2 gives 1.22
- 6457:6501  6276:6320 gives 1.36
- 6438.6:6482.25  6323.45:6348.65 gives 1.16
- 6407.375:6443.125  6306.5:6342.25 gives 1.14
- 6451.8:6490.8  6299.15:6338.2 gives 1.26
